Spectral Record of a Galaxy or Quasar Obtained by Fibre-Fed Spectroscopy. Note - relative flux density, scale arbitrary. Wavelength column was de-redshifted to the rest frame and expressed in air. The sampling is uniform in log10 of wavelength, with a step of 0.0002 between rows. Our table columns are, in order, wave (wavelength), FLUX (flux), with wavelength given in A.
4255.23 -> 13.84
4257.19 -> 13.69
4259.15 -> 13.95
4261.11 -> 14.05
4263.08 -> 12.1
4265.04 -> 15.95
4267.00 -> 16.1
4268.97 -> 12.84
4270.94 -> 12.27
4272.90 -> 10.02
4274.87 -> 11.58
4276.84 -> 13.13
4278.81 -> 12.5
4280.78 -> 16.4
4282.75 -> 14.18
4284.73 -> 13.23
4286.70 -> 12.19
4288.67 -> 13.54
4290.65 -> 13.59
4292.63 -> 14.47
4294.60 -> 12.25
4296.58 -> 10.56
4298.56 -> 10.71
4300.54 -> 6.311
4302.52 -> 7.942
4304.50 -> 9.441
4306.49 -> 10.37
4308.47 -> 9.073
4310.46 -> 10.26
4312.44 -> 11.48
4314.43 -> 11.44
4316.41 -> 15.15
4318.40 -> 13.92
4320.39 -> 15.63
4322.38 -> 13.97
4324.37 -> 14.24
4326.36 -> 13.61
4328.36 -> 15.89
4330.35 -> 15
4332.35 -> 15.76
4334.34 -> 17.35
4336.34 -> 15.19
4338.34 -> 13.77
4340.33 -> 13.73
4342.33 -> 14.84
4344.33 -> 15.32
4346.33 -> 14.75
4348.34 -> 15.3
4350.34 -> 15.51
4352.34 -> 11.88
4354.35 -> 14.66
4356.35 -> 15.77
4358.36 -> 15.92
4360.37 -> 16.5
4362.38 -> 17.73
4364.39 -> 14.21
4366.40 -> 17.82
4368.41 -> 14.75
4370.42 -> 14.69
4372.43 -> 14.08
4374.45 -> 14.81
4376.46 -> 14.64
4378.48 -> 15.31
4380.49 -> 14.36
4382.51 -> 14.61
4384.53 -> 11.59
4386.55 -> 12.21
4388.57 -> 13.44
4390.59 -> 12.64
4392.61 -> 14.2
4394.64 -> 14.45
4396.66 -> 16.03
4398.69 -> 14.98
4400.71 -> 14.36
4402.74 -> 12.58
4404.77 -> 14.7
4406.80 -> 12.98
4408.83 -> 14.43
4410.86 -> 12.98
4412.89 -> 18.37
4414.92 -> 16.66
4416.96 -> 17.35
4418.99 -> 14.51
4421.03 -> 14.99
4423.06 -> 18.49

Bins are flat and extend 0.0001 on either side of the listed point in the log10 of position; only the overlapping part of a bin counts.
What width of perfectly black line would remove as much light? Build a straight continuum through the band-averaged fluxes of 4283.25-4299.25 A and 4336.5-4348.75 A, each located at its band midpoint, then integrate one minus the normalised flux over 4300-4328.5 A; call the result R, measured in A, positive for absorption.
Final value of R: 3.6 A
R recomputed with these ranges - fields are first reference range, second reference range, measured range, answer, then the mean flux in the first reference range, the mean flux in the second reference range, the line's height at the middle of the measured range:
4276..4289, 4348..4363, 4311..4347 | 0.69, 13.6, 15.4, 14.7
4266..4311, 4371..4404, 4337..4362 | -3.21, 11.9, 14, 13.2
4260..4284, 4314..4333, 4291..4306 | 3.85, 13.4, 14.5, 14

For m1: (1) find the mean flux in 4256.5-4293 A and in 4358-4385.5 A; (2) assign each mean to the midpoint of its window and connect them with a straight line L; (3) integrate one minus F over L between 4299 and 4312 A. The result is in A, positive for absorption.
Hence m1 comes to 4.5 A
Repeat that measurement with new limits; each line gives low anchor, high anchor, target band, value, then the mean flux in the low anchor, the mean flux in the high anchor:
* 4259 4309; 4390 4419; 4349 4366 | -1.9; 12.3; 14.8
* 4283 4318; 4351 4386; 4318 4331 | -2.1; 11.4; 14.9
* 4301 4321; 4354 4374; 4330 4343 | -1.7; 11.3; 15.6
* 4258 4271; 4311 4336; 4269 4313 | 7.9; 14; 14.4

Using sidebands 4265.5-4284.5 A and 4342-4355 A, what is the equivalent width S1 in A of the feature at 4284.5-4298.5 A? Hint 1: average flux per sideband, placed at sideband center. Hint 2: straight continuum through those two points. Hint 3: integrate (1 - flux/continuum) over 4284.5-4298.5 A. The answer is 0.9 A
